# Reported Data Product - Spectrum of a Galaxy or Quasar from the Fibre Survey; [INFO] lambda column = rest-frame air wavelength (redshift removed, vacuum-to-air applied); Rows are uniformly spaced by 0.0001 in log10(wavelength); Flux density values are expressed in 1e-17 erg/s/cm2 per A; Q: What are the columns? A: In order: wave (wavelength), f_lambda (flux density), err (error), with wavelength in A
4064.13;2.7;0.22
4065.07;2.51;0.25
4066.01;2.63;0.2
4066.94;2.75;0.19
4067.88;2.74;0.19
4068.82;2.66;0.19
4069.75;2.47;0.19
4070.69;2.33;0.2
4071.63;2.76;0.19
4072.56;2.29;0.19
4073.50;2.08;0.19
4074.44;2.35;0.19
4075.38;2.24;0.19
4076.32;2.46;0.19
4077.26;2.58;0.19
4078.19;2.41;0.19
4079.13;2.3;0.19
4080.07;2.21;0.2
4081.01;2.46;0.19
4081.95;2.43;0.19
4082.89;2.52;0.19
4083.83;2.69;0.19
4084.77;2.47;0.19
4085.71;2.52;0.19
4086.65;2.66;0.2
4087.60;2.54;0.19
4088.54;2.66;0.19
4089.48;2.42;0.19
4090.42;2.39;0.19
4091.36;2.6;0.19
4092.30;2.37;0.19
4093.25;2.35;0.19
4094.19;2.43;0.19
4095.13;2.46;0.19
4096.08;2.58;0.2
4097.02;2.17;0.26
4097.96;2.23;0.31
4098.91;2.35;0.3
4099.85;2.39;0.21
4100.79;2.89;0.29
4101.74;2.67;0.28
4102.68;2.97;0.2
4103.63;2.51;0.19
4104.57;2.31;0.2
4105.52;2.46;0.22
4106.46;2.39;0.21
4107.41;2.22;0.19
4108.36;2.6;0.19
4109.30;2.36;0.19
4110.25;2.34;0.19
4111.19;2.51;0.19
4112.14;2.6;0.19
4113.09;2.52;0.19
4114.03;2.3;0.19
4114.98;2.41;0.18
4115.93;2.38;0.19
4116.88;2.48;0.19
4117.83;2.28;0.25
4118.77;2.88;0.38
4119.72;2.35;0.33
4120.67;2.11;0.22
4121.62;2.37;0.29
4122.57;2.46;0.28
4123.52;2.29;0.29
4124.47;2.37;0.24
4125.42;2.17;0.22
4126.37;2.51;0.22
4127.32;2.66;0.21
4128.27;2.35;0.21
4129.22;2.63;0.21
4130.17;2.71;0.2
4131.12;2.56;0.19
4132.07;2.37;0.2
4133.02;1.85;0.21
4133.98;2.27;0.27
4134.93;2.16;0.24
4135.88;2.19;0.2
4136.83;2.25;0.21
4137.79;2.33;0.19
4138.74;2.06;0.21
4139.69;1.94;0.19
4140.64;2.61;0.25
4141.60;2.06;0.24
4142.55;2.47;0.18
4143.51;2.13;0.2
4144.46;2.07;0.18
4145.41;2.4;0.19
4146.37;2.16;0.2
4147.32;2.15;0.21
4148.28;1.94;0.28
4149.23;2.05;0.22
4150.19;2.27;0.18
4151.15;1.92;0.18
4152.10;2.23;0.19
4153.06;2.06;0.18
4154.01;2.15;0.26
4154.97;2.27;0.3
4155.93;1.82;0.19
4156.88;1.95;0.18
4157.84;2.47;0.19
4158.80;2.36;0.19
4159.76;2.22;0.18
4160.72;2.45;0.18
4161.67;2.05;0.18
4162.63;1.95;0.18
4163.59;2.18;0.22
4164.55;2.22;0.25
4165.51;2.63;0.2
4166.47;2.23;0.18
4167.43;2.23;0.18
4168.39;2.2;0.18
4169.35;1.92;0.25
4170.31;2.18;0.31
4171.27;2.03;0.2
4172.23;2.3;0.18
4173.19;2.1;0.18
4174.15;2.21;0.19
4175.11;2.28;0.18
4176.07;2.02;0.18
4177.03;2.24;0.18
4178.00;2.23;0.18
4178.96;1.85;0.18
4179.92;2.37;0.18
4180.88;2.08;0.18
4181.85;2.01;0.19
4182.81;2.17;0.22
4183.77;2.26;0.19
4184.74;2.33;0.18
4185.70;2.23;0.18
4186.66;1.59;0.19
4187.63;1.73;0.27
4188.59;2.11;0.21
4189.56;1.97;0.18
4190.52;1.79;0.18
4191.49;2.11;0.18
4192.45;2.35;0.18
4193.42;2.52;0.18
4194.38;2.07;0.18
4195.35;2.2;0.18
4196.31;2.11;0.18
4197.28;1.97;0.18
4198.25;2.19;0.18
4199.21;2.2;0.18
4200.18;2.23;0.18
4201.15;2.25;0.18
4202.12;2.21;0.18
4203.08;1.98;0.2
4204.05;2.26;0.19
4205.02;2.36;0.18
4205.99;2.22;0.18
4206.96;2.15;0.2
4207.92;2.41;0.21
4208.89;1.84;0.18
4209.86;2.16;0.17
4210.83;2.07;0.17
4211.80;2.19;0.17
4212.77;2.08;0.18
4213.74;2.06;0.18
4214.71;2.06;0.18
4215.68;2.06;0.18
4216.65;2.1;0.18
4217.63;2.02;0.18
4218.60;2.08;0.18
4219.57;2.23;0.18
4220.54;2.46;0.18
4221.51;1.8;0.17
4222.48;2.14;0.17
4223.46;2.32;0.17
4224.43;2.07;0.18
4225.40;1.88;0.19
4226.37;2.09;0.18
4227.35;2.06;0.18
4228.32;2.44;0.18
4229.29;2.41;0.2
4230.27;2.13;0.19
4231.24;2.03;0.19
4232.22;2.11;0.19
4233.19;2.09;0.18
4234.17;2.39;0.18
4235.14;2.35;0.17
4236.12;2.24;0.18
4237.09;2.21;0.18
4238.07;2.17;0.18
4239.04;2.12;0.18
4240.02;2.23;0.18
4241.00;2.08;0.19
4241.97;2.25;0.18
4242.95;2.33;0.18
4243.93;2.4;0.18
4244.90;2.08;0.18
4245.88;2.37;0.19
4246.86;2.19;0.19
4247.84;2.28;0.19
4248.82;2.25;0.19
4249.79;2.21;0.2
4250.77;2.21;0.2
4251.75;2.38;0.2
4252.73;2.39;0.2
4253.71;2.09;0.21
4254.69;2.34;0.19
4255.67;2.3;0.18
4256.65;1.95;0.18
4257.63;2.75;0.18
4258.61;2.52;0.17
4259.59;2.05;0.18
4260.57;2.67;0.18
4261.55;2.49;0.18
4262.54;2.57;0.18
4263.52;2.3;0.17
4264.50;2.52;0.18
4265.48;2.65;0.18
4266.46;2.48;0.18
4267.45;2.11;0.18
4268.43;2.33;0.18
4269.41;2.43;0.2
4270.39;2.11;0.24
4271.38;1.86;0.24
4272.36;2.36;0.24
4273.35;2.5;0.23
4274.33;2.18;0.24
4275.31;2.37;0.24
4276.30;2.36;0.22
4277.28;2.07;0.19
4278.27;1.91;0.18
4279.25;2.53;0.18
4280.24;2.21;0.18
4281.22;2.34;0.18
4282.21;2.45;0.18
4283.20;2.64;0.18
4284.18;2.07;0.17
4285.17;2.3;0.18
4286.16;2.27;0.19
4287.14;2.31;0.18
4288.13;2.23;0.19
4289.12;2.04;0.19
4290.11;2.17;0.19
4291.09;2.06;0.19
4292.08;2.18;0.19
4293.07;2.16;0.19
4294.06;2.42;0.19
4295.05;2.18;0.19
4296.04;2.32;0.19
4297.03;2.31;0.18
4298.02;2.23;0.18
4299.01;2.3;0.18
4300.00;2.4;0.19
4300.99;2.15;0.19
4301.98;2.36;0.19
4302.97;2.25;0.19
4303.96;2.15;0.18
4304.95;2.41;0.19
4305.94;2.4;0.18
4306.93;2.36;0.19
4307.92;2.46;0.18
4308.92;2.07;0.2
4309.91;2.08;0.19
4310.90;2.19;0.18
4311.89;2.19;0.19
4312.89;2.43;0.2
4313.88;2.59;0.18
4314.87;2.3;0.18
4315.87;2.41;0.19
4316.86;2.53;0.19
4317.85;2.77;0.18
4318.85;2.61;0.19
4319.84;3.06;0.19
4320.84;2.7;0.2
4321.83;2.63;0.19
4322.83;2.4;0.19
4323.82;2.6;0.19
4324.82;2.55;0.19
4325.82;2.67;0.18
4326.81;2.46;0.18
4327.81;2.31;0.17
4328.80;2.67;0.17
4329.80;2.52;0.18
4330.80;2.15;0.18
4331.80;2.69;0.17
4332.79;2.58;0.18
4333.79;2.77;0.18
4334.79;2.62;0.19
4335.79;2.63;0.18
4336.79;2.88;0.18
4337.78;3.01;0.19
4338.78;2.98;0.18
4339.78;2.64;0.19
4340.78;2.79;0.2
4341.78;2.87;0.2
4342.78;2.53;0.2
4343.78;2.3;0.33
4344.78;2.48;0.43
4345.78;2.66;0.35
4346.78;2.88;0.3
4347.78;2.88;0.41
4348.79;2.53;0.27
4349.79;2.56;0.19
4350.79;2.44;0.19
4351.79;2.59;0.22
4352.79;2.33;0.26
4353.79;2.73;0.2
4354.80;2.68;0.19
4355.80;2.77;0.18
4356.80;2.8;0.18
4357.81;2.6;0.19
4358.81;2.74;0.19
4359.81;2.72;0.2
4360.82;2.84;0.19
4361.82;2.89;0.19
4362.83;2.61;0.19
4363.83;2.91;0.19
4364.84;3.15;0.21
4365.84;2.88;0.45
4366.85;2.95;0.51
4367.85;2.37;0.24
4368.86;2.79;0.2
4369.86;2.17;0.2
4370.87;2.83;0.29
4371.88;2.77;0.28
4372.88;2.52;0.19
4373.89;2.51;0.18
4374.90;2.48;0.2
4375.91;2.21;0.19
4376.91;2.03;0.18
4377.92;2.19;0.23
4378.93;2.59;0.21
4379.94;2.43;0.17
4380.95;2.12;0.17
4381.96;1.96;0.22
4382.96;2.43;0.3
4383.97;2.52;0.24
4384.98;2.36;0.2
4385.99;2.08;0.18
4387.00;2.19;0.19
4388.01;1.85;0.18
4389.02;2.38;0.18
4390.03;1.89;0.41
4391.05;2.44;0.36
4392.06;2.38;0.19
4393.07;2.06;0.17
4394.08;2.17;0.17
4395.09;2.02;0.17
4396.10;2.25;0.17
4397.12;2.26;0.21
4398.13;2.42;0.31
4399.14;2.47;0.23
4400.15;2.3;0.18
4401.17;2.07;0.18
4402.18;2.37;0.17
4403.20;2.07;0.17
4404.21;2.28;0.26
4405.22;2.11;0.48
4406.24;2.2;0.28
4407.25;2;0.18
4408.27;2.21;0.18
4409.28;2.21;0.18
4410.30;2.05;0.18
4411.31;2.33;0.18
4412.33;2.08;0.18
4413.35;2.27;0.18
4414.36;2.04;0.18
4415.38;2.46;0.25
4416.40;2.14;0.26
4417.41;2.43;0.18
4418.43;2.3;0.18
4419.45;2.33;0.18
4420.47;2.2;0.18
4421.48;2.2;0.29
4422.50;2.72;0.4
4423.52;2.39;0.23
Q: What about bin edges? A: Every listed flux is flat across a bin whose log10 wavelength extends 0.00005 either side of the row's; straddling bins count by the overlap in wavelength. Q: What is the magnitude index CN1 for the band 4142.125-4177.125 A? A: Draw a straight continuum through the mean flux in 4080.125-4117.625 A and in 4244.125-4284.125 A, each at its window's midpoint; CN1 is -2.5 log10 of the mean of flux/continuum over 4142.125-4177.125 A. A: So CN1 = 0.114 mag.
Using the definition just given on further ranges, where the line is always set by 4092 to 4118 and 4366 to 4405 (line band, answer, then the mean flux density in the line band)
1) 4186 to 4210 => 0.138 mag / 2.12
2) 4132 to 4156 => 0.127 mag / 2.16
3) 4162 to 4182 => 0.120 mag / 2.17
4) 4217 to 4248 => 0.097 mag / 2.19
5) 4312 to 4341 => -0.115 mag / 2.61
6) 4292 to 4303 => 0.041 mag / 2.28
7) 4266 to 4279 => 0.063 mag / 2.24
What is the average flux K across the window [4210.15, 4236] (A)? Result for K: 2.14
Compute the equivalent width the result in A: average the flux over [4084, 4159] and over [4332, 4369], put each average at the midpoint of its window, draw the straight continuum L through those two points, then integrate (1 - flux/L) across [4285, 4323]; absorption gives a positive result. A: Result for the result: 4.28 A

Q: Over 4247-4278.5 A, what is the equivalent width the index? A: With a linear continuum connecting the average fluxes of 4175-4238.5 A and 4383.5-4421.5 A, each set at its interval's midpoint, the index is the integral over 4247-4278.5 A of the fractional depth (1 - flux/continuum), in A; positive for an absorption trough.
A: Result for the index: -2.2 A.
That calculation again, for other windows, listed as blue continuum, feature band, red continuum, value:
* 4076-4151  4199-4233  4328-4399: 4.16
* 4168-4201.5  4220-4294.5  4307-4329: 1.85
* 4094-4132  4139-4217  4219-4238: 5.06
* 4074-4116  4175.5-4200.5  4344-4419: 3.40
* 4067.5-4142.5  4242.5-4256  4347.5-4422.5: 0.76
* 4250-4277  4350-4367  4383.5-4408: -3.68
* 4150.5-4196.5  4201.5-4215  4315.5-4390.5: 0.48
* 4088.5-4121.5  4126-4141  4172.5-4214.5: 0.09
